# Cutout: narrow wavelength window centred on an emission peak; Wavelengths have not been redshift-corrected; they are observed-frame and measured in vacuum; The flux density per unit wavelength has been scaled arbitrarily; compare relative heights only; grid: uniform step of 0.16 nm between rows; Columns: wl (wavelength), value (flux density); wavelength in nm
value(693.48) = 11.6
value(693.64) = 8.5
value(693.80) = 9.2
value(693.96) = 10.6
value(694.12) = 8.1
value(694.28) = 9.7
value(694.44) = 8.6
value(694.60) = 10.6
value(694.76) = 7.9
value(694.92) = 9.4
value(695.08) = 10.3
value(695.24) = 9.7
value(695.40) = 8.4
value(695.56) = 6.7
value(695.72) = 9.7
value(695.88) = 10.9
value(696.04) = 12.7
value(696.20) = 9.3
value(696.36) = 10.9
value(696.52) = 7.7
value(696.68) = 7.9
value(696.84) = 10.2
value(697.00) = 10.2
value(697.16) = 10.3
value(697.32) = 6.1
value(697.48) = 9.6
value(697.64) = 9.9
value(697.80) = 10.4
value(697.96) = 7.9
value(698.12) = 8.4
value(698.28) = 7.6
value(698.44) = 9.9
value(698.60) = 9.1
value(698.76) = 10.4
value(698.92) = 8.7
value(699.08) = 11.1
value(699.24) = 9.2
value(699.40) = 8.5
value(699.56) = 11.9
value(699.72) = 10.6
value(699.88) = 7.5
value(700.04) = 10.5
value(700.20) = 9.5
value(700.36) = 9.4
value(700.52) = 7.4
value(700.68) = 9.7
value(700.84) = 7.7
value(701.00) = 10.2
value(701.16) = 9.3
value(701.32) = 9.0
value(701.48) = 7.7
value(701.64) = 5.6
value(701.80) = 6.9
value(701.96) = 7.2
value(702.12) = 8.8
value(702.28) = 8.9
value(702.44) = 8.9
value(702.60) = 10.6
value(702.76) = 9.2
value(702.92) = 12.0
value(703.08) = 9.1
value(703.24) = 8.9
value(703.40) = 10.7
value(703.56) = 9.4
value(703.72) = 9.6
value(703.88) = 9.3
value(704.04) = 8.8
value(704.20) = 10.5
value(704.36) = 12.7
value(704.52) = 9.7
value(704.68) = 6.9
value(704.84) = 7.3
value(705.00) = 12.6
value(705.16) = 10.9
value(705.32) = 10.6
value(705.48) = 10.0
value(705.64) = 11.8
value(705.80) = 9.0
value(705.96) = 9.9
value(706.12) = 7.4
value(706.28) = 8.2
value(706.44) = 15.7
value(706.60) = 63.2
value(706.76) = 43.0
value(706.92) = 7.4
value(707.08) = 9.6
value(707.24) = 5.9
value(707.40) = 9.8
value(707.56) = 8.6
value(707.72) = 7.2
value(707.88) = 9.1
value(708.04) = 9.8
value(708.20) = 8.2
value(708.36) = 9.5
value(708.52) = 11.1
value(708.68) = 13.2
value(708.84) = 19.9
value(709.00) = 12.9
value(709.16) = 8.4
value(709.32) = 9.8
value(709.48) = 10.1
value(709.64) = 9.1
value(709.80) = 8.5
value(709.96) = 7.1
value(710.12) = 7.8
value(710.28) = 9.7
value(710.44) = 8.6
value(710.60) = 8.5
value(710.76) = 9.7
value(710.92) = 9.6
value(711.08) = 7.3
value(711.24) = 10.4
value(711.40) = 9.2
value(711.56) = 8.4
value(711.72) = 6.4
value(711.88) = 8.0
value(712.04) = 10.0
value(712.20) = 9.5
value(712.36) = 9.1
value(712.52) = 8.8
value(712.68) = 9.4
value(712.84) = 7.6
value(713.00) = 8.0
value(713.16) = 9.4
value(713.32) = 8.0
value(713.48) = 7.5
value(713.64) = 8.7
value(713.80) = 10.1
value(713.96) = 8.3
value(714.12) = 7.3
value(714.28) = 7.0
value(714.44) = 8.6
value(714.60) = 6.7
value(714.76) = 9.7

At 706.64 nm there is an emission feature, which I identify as H-alpha 6563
